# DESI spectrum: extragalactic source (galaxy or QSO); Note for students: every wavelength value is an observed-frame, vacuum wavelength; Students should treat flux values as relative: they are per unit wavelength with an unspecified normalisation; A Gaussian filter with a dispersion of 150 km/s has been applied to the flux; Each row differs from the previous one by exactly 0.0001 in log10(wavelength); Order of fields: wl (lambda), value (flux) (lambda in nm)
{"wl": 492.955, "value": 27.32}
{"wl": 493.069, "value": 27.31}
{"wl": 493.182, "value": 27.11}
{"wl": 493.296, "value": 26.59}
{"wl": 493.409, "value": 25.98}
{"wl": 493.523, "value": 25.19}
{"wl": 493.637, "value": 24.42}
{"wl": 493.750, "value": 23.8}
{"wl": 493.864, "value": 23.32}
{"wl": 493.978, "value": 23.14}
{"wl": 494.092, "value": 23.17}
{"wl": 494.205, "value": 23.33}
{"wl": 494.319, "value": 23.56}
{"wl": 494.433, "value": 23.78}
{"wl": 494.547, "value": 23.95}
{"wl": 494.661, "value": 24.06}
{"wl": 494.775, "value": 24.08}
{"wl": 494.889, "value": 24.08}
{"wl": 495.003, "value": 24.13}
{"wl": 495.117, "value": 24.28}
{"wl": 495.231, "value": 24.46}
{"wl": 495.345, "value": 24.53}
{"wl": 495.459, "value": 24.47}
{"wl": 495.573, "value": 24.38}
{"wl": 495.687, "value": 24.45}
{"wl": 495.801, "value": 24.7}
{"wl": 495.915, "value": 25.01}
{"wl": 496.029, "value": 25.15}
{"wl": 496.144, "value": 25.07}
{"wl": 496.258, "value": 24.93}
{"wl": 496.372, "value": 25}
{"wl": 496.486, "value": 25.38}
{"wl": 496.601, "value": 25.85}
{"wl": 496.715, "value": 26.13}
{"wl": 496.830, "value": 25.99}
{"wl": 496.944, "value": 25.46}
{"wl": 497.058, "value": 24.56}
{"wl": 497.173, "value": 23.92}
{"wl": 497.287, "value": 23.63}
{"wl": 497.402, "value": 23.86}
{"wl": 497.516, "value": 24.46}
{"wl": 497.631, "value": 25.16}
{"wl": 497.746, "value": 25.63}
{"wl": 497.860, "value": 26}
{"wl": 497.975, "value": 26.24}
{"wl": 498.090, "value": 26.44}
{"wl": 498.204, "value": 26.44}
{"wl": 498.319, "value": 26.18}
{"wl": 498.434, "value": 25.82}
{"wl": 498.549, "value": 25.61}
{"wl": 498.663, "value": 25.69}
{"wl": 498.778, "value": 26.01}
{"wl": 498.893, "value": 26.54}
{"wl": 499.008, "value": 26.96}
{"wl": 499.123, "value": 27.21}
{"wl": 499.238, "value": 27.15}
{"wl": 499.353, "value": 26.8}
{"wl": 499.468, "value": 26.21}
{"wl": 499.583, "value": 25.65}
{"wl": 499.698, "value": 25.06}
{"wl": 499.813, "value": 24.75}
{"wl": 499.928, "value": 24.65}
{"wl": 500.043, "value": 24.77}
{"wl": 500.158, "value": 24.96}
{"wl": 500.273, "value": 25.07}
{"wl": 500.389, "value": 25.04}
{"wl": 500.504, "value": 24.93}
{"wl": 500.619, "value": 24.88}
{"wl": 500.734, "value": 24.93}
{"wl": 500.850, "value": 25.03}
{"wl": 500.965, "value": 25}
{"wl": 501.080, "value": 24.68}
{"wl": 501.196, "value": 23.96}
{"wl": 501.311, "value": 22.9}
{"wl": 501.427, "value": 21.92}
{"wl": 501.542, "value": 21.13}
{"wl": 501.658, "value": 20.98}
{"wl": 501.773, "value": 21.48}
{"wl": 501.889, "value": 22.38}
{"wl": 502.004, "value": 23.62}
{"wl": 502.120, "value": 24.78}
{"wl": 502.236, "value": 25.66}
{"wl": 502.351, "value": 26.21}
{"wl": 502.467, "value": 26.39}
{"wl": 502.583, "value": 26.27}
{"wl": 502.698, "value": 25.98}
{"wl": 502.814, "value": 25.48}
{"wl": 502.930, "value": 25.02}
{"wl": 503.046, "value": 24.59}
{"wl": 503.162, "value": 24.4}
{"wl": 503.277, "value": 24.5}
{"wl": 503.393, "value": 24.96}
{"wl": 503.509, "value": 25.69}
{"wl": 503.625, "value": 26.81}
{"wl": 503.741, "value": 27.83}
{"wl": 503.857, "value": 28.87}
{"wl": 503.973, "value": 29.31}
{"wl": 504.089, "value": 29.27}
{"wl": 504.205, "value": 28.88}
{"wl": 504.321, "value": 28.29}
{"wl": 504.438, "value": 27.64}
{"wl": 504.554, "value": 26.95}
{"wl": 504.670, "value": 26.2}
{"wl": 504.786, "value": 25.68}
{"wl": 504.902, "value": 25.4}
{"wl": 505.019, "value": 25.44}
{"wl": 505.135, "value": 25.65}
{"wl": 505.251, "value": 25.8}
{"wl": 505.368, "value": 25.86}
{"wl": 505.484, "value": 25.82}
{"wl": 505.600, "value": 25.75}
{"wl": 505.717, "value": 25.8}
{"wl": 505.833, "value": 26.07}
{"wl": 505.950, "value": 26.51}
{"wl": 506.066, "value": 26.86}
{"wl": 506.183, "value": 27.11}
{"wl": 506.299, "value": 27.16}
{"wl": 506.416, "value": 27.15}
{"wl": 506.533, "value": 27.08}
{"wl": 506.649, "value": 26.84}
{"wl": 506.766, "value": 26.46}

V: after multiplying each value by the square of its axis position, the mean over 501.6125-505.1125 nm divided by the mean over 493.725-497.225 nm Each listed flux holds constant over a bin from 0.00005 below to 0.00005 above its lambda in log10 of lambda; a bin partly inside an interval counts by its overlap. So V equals 1.1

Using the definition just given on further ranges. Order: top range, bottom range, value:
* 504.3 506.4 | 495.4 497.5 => 1.10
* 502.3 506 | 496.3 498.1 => 1.08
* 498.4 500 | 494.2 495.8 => 1.10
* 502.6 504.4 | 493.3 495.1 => 1.15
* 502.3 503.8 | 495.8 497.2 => 1.05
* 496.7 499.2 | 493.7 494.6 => 1.11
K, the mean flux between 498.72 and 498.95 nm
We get 26.2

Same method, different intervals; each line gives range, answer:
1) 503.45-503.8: 26.8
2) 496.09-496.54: 25.1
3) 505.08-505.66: 25.8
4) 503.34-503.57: 25.3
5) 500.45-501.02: 25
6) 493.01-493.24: 27.2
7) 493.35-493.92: 24.6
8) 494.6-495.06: 24.1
